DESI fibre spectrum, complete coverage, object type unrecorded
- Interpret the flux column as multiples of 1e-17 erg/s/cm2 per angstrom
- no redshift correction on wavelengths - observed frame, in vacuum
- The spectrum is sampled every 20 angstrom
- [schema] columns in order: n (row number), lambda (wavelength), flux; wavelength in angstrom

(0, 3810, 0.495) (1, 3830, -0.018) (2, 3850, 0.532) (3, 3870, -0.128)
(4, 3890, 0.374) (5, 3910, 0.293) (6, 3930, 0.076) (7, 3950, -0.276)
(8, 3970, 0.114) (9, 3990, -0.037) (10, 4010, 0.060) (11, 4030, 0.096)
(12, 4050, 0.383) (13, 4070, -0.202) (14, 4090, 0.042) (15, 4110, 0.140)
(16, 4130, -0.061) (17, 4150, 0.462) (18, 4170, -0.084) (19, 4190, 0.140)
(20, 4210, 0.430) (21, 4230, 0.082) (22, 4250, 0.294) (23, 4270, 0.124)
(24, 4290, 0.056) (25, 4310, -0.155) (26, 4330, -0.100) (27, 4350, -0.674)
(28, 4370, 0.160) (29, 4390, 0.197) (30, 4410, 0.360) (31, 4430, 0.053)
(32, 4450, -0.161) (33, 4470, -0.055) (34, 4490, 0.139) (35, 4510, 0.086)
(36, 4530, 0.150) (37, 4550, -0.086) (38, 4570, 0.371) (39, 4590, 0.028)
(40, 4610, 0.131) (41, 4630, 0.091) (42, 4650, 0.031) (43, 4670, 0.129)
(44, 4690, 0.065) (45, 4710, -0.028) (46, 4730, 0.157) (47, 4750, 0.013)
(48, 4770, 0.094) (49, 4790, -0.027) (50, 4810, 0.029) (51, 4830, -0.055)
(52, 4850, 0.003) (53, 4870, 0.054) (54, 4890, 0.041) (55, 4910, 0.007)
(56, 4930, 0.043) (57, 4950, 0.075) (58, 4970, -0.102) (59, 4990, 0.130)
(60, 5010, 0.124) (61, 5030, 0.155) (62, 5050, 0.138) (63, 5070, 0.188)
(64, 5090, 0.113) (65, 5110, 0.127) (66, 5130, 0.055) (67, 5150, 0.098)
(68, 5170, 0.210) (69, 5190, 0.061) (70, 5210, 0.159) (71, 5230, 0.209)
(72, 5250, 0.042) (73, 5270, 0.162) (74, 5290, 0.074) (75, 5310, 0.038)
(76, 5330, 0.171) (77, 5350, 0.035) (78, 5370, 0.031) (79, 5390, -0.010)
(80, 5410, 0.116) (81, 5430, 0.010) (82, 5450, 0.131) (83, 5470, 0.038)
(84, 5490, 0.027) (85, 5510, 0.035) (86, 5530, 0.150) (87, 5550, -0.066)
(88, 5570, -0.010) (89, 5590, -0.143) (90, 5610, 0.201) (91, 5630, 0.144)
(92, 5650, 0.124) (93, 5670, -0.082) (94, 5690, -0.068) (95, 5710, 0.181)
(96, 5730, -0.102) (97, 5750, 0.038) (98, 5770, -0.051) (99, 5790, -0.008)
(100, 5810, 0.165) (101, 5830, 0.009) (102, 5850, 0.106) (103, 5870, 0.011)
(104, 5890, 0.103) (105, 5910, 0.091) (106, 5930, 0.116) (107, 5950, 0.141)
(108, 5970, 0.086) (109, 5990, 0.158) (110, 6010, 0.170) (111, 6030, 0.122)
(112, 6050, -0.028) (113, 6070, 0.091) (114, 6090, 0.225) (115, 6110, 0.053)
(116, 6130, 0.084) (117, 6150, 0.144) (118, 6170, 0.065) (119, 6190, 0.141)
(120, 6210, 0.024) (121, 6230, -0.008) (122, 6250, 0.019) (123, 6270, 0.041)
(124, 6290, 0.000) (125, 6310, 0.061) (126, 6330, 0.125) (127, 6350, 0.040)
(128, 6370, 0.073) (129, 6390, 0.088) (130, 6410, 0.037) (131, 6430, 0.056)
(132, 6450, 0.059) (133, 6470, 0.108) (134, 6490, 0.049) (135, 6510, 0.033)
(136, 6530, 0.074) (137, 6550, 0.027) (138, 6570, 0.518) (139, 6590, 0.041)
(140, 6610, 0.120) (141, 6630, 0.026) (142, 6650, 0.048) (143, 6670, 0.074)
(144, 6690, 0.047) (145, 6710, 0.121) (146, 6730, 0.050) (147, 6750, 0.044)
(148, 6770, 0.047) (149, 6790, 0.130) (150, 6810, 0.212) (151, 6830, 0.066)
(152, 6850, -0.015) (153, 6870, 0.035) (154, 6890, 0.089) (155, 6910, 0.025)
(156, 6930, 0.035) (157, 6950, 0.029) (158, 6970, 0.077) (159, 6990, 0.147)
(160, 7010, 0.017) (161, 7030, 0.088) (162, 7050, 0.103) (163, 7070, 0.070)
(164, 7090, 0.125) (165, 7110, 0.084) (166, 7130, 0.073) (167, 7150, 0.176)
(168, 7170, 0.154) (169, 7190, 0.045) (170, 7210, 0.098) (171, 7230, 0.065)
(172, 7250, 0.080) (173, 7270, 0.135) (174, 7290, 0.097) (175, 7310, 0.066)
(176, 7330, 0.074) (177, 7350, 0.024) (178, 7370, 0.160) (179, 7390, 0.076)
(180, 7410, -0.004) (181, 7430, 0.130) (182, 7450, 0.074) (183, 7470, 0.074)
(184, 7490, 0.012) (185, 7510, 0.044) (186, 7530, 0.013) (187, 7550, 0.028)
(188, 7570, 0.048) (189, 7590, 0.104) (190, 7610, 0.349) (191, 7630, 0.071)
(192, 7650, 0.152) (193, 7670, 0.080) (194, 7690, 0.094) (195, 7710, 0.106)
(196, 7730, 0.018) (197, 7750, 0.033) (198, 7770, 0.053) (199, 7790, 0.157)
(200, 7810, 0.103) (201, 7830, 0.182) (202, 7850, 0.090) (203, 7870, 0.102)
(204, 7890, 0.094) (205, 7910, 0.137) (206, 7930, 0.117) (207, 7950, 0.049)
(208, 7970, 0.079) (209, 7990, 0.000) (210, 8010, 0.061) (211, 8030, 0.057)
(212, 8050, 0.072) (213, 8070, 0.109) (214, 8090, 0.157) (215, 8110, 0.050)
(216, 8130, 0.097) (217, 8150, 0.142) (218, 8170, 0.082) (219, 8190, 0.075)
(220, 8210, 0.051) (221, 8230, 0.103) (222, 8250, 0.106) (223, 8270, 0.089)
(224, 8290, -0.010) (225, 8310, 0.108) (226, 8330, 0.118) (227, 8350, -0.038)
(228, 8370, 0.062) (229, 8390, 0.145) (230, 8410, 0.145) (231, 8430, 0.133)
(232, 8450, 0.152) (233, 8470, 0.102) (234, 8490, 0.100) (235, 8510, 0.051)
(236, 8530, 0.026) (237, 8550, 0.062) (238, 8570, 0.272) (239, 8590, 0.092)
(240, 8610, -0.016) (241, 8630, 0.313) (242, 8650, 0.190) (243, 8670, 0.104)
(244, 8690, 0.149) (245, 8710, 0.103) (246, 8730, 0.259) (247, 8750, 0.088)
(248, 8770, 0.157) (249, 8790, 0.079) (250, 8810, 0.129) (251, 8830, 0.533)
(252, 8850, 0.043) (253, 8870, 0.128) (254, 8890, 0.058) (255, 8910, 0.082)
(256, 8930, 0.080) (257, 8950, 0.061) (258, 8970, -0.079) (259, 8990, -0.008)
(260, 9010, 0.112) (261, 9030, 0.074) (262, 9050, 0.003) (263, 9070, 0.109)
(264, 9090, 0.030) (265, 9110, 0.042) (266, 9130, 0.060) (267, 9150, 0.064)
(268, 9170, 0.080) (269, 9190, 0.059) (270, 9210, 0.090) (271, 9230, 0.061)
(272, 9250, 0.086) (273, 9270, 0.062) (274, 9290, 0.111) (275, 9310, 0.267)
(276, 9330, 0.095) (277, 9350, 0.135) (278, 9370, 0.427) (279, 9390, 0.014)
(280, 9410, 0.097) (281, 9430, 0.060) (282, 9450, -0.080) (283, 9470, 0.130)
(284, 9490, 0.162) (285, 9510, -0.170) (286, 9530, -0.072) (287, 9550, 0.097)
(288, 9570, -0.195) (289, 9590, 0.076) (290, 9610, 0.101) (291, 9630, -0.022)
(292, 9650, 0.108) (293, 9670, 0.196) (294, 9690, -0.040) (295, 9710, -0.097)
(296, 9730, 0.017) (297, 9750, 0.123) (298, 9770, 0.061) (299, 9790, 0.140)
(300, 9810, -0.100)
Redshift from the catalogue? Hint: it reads 0.762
